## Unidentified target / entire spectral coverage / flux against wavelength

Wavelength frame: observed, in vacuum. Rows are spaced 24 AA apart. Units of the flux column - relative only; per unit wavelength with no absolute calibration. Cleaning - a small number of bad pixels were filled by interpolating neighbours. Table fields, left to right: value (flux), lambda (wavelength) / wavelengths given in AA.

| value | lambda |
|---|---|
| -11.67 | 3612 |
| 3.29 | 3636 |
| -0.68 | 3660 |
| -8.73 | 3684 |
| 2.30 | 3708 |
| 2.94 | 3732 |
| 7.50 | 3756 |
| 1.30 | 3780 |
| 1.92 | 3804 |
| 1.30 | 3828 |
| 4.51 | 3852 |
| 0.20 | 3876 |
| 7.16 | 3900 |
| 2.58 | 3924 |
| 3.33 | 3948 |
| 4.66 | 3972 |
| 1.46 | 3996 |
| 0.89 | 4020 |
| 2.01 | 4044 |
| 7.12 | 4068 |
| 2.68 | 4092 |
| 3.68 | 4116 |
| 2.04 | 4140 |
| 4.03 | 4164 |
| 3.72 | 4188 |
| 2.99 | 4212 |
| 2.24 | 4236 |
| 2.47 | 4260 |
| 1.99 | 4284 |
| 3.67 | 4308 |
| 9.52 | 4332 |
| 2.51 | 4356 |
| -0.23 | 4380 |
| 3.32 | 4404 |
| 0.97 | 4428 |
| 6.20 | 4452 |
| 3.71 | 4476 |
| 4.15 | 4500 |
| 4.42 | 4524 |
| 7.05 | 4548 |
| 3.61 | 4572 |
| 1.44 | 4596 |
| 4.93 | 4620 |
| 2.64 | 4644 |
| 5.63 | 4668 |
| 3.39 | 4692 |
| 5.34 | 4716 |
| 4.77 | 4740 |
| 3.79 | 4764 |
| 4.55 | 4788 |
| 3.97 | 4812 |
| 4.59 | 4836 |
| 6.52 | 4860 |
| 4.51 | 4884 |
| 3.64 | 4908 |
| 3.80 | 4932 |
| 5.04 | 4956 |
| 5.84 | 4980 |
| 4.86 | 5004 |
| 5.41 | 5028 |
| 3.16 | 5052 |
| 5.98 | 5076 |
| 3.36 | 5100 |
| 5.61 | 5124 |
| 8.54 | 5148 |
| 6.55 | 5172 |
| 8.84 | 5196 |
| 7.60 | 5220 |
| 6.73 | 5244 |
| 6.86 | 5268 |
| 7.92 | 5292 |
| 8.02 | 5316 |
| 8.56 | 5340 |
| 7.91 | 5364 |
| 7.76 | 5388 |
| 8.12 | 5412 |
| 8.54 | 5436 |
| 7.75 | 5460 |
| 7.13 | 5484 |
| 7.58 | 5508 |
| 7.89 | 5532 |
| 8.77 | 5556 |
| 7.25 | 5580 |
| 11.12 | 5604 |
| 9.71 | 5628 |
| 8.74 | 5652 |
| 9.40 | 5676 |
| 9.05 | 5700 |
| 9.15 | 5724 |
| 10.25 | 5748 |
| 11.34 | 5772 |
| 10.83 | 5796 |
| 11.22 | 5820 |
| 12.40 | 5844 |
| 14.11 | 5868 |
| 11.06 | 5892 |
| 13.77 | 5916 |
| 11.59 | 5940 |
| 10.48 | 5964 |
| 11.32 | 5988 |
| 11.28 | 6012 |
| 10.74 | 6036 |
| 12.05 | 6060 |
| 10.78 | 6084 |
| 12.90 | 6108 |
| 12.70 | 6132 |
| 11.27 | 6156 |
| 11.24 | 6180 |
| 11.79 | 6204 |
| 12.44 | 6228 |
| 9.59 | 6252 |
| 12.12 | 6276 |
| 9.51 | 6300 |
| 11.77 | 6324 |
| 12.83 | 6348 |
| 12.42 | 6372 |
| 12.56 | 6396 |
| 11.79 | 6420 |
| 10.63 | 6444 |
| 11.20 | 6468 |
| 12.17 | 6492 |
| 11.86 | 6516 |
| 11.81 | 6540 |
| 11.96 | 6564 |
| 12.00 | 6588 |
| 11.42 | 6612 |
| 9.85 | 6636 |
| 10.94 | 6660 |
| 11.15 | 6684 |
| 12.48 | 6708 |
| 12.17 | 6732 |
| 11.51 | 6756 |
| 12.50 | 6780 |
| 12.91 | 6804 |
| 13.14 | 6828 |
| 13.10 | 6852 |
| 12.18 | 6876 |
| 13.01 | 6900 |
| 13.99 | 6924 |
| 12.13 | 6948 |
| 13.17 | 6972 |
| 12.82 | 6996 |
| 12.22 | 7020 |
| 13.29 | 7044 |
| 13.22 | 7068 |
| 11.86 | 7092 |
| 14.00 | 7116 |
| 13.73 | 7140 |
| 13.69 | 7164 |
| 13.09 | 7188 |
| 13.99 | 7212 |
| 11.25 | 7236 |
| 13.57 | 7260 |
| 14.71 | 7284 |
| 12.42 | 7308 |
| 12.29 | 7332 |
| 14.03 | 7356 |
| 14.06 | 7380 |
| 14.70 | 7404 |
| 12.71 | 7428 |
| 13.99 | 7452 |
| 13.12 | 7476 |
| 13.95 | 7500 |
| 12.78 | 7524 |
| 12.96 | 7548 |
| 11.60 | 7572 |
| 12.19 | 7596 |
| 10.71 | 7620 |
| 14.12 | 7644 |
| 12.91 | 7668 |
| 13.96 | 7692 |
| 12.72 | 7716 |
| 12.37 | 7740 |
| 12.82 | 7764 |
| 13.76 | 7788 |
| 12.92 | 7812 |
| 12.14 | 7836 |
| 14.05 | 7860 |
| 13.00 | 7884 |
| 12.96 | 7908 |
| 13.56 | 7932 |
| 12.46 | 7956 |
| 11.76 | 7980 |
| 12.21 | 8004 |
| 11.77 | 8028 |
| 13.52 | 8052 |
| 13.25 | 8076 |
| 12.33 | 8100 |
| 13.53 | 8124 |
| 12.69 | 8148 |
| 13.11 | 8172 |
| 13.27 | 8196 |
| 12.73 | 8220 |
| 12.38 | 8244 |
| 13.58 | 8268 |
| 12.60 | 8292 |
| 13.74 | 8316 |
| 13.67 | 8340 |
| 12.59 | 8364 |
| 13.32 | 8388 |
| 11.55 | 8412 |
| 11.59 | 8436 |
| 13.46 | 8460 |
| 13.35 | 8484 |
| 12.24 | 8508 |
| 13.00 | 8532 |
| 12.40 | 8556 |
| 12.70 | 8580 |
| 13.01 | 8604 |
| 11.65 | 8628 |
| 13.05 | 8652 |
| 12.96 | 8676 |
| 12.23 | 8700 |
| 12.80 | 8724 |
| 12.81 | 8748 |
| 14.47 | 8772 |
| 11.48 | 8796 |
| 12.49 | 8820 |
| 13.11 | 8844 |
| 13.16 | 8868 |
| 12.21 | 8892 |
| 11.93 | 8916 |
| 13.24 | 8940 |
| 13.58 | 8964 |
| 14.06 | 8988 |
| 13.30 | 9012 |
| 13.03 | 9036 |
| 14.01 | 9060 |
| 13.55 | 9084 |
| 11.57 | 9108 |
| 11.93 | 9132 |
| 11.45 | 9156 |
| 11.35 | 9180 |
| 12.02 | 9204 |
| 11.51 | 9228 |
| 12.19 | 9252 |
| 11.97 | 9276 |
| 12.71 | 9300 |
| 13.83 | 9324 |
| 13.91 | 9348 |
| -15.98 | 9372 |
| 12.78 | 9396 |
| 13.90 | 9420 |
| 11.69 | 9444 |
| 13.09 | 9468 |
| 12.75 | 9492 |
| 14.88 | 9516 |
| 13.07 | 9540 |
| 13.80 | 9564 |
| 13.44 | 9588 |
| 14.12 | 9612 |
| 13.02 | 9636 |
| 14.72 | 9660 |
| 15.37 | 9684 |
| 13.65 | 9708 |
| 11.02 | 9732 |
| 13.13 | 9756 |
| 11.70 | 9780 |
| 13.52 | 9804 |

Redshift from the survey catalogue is 0.284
